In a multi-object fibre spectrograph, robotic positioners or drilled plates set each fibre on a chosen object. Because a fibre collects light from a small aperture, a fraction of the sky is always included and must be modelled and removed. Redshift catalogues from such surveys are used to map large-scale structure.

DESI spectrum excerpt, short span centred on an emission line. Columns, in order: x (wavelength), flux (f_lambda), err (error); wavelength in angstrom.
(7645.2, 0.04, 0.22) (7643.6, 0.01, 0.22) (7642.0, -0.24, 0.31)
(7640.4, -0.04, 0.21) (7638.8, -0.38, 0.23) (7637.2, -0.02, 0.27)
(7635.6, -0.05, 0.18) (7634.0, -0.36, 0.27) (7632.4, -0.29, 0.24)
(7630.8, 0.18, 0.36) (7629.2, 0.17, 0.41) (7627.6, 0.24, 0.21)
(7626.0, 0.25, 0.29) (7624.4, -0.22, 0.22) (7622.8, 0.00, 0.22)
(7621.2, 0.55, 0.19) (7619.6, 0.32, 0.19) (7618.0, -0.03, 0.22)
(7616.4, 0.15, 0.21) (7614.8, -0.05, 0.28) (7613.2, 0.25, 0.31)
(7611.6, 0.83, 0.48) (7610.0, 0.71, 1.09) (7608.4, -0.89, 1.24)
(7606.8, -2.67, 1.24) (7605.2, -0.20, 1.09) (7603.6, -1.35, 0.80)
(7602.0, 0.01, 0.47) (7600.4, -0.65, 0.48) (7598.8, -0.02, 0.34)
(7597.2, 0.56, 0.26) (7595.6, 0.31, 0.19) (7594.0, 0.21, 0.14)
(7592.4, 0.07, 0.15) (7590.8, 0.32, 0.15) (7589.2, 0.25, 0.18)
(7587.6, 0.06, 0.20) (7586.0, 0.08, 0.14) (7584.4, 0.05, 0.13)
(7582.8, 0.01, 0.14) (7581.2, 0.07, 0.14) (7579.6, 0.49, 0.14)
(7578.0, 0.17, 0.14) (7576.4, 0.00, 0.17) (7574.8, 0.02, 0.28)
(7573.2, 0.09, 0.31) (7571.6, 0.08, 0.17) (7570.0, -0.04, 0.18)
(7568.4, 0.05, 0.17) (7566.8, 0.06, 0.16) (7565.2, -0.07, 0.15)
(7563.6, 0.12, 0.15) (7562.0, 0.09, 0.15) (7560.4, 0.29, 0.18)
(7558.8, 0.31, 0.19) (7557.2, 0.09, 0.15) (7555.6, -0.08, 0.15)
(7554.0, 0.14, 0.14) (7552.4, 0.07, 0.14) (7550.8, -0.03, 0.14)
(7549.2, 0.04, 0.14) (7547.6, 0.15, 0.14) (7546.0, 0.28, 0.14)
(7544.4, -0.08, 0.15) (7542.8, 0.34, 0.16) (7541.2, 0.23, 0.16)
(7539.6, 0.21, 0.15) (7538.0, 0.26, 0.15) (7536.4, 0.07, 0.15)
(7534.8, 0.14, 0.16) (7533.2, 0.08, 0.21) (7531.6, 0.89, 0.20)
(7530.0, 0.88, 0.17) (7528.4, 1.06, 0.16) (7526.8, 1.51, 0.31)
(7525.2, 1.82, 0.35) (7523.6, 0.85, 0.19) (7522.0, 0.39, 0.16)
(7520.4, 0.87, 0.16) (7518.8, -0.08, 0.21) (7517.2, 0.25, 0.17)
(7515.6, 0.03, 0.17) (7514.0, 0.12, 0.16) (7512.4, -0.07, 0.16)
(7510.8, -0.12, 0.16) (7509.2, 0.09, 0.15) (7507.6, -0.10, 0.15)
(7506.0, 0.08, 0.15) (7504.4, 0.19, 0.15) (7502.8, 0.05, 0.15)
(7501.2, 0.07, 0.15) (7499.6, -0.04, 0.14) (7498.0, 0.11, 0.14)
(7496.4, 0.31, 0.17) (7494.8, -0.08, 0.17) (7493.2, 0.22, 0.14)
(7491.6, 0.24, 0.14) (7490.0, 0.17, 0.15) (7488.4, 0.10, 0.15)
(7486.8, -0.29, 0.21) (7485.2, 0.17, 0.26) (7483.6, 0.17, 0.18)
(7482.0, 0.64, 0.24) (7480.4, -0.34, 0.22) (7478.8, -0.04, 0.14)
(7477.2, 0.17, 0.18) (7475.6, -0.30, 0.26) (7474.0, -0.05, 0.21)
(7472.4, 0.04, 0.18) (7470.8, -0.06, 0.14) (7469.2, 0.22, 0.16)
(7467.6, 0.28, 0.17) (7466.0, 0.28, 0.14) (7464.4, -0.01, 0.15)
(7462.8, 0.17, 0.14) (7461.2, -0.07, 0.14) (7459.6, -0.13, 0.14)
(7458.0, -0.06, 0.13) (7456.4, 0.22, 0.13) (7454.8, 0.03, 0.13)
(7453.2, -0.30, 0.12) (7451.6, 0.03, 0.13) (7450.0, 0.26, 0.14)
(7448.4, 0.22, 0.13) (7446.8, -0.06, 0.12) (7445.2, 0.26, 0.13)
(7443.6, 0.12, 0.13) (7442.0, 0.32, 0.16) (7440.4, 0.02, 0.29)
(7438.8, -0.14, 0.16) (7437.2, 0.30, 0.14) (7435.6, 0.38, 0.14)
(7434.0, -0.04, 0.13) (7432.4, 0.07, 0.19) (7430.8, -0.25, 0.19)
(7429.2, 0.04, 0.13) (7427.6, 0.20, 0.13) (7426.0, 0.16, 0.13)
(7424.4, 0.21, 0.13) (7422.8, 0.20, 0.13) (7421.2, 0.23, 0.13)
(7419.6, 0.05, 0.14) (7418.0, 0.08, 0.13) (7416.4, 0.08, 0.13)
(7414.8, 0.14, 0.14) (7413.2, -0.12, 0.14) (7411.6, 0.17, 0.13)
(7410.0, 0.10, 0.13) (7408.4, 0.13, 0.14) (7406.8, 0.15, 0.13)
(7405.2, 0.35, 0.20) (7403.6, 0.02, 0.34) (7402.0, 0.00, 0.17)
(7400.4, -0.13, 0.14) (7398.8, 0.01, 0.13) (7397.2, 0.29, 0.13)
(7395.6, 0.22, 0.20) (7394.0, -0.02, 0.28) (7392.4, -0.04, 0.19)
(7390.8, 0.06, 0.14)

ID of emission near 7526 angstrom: [O II] 3727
